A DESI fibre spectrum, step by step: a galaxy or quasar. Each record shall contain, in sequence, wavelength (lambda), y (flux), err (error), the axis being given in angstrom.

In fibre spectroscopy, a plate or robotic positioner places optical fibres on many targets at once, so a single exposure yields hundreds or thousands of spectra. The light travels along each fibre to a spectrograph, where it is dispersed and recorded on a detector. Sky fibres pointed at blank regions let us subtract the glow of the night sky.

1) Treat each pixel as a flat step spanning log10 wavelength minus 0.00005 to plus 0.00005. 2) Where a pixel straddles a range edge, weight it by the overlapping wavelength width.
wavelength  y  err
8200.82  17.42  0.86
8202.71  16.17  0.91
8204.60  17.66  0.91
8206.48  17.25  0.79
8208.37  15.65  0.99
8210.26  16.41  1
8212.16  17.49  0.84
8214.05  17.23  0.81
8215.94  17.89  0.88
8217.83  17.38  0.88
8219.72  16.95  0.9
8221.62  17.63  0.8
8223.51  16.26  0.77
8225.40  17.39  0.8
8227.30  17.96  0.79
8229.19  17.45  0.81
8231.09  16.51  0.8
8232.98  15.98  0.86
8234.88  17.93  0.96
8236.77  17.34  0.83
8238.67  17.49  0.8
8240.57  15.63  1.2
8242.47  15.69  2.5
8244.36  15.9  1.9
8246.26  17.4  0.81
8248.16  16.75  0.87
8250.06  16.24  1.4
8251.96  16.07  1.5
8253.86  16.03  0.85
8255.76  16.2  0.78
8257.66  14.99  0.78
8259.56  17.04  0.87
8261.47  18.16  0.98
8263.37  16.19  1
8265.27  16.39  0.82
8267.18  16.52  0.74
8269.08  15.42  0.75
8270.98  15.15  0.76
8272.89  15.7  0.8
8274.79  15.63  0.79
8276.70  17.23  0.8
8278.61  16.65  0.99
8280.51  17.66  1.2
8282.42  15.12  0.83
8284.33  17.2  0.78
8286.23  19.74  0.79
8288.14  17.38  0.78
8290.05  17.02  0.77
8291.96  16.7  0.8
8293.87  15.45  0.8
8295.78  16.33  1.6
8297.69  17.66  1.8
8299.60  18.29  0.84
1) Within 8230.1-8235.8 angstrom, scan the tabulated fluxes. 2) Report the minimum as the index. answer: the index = 15.98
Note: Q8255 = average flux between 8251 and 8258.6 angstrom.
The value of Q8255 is 15.8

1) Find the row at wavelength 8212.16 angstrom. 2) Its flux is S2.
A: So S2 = 17.49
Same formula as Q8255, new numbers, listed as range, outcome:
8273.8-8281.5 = 16.8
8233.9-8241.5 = 17.1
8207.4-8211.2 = 16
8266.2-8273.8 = 15.7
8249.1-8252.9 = 16.2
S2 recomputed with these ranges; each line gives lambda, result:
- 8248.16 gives 16.75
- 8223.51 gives 16.26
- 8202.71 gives 16.17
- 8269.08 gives 15.42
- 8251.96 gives 16.07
